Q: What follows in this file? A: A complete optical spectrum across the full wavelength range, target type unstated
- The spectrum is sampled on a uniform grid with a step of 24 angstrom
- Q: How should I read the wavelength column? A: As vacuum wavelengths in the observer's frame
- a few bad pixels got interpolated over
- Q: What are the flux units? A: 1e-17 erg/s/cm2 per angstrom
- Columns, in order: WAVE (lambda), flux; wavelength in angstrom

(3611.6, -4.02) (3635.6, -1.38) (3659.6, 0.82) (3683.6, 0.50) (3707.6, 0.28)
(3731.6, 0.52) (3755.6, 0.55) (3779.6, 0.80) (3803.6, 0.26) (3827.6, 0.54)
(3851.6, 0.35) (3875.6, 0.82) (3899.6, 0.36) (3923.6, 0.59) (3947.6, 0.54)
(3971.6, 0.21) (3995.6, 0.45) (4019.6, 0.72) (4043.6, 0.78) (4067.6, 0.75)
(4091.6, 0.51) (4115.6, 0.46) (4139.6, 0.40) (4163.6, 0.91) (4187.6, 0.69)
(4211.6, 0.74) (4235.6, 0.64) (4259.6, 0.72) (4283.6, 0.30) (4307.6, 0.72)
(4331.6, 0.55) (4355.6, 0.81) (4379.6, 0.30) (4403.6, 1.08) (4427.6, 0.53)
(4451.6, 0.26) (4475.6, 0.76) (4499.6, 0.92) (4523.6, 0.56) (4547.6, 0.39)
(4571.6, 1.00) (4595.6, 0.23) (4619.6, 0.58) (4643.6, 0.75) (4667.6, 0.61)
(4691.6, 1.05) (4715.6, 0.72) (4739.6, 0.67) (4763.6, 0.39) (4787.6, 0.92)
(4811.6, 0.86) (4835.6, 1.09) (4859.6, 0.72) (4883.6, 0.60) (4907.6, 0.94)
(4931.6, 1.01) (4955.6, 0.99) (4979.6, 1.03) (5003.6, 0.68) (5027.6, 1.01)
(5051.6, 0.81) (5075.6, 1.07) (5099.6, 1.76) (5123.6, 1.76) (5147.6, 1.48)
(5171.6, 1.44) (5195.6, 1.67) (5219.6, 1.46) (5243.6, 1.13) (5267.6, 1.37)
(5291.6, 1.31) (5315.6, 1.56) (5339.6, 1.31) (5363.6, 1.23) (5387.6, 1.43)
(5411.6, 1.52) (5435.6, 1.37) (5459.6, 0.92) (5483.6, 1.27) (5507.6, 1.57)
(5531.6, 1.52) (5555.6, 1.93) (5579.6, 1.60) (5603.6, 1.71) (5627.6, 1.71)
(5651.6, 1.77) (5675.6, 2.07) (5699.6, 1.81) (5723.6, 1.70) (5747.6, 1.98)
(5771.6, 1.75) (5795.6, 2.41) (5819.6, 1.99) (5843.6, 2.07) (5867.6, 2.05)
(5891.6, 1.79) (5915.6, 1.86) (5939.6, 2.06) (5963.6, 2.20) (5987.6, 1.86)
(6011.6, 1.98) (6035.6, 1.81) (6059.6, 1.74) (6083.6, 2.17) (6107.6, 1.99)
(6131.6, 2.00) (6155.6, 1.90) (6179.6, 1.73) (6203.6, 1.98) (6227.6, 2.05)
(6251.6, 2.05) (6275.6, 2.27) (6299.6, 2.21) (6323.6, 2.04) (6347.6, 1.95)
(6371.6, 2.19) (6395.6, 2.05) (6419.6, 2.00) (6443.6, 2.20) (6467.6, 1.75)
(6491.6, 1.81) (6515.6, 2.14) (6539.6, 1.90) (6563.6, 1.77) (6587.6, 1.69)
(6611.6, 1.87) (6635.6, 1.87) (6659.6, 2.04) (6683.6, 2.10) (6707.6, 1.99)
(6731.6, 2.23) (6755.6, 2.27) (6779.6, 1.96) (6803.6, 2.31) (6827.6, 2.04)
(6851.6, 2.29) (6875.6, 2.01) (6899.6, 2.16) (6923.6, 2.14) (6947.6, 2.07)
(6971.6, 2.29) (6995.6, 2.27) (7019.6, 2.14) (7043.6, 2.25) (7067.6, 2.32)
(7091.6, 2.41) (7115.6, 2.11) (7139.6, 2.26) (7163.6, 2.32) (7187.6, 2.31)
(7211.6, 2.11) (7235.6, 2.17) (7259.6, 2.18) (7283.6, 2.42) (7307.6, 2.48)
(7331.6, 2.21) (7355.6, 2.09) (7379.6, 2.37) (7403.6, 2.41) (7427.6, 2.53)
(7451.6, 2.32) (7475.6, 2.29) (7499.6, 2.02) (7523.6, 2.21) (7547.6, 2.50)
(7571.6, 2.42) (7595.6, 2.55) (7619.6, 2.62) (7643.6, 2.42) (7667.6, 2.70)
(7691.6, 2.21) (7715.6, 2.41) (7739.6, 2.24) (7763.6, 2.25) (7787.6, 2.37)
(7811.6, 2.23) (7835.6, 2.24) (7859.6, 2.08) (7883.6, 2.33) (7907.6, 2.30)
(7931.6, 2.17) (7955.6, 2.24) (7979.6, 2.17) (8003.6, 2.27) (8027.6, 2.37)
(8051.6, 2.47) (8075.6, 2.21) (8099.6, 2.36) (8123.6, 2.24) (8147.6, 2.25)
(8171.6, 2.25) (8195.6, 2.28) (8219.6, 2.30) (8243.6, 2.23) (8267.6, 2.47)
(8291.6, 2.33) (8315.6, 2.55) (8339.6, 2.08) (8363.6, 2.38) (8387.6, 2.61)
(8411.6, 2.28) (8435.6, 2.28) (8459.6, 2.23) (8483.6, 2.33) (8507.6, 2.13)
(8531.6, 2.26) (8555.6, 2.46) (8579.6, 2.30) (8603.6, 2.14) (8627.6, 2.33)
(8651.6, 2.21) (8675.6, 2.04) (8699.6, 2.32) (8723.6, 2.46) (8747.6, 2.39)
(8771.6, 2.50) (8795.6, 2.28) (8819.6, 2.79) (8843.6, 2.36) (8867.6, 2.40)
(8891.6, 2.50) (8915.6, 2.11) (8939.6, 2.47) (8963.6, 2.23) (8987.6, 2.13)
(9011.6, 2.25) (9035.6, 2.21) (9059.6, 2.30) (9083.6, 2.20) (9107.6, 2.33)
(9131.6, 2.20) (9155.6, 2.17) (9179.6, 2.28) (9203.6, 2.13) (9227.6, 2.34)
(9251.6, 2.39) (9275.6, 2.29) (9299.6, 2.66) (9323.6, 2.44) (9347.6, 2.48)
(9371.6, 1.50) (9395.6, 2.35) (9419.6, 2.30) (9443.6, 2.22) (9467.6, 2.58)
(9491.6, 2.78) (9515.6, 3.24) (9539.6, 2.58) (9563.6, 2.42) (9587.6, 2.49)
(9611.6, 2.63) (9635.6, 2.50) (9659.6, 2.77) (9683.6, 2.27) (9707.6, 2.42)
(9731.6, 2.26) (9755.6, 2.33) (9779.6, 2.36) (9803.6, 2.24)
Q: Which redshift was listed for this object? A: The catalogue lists 0.27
